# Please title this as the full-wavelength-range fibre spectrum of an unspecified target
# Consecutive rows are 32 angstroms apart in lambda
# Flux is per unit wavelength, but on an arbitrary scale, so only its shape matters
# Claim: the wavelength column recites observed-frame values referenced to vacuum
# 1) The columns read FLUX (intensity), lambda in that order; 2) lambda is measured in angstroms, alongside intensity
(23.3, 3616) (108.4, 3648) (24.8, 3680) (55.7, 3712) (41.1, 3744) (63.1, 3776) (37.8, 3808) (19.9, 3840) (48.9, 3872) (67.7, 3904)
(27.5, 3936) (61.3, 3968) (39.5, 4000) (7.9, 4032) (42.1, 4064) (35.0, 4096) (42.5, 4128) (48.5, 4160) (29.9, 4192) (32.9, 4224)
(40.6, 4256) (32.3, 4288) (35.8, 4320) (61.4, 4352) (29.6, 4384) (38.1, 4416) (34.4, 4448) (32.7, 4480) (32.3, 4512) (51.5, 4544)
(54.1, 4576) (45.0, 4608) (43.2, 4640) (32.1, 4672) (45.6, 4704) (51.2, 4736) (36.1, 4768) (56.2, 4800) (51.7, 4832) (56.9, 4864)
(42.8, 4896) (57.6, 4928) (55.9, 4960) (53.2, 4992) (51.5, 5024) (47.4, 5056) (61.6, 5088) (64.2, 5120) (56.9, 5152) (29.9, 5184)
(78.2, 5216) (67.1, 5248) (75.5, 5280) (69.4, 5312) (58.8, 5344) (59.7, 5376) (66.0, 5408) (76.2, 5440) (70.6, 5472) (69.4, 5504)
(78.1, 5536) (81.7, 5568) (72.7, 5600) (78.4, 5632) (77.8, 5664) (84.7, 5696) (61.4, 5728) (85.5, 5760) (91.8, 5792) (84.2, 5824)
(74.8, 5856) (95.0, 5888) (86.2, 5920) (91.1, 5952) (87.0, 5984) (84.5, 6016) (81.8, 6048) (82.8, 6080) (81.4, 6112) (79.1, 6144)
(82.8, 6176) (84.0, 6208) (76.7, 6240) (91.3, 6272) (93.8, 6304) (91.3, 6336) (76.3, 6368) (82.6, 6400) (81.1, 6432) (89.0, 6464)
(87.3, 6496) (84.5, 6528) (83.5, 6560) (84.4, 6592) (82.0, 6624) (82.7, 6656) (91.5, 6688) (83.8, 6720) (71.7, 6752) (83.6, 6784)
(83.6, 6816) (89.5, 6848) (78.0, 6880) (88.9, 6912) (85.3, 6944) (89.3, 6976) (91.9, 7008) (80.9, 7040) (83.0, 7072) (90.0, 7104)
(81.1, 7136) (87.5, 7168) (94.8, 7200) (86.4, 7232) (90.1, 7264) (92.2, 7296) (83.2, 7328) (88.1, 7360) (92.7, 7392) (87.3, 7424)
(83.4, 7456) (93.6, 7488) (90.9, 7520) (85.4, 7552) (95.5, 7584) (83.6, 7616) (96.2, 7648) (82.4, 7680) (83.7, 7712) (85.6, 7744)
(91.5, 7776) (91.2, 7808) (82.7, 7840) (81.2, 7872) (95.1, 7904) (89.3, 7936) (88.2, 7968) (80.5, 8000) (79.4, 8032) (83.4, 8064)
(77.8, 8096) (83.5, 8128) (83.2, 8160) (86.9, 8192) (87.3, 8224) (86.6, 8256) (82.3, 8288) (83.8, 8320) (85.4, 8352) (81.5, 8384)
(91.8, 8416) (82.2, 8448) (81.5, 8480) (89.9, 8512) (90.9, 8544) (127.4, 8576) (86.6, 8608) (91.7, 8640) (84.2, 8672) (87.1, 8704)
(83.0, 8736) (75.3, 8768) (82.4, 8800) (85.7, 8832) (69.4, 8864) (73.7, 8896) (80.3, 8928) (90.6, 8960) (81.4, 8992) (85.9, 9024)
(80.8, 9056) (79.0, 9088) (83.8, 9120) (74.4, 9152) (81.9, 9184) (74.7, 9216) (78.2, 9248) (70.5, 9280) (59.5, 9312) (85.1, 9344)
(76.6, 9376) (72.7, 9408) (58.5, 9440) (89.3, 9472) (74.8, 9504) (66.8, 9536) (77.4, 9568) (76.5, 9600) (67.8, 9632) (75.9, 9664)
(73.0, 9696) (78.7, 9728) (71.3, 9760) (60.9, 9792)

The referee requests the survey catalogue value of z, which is 0.30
